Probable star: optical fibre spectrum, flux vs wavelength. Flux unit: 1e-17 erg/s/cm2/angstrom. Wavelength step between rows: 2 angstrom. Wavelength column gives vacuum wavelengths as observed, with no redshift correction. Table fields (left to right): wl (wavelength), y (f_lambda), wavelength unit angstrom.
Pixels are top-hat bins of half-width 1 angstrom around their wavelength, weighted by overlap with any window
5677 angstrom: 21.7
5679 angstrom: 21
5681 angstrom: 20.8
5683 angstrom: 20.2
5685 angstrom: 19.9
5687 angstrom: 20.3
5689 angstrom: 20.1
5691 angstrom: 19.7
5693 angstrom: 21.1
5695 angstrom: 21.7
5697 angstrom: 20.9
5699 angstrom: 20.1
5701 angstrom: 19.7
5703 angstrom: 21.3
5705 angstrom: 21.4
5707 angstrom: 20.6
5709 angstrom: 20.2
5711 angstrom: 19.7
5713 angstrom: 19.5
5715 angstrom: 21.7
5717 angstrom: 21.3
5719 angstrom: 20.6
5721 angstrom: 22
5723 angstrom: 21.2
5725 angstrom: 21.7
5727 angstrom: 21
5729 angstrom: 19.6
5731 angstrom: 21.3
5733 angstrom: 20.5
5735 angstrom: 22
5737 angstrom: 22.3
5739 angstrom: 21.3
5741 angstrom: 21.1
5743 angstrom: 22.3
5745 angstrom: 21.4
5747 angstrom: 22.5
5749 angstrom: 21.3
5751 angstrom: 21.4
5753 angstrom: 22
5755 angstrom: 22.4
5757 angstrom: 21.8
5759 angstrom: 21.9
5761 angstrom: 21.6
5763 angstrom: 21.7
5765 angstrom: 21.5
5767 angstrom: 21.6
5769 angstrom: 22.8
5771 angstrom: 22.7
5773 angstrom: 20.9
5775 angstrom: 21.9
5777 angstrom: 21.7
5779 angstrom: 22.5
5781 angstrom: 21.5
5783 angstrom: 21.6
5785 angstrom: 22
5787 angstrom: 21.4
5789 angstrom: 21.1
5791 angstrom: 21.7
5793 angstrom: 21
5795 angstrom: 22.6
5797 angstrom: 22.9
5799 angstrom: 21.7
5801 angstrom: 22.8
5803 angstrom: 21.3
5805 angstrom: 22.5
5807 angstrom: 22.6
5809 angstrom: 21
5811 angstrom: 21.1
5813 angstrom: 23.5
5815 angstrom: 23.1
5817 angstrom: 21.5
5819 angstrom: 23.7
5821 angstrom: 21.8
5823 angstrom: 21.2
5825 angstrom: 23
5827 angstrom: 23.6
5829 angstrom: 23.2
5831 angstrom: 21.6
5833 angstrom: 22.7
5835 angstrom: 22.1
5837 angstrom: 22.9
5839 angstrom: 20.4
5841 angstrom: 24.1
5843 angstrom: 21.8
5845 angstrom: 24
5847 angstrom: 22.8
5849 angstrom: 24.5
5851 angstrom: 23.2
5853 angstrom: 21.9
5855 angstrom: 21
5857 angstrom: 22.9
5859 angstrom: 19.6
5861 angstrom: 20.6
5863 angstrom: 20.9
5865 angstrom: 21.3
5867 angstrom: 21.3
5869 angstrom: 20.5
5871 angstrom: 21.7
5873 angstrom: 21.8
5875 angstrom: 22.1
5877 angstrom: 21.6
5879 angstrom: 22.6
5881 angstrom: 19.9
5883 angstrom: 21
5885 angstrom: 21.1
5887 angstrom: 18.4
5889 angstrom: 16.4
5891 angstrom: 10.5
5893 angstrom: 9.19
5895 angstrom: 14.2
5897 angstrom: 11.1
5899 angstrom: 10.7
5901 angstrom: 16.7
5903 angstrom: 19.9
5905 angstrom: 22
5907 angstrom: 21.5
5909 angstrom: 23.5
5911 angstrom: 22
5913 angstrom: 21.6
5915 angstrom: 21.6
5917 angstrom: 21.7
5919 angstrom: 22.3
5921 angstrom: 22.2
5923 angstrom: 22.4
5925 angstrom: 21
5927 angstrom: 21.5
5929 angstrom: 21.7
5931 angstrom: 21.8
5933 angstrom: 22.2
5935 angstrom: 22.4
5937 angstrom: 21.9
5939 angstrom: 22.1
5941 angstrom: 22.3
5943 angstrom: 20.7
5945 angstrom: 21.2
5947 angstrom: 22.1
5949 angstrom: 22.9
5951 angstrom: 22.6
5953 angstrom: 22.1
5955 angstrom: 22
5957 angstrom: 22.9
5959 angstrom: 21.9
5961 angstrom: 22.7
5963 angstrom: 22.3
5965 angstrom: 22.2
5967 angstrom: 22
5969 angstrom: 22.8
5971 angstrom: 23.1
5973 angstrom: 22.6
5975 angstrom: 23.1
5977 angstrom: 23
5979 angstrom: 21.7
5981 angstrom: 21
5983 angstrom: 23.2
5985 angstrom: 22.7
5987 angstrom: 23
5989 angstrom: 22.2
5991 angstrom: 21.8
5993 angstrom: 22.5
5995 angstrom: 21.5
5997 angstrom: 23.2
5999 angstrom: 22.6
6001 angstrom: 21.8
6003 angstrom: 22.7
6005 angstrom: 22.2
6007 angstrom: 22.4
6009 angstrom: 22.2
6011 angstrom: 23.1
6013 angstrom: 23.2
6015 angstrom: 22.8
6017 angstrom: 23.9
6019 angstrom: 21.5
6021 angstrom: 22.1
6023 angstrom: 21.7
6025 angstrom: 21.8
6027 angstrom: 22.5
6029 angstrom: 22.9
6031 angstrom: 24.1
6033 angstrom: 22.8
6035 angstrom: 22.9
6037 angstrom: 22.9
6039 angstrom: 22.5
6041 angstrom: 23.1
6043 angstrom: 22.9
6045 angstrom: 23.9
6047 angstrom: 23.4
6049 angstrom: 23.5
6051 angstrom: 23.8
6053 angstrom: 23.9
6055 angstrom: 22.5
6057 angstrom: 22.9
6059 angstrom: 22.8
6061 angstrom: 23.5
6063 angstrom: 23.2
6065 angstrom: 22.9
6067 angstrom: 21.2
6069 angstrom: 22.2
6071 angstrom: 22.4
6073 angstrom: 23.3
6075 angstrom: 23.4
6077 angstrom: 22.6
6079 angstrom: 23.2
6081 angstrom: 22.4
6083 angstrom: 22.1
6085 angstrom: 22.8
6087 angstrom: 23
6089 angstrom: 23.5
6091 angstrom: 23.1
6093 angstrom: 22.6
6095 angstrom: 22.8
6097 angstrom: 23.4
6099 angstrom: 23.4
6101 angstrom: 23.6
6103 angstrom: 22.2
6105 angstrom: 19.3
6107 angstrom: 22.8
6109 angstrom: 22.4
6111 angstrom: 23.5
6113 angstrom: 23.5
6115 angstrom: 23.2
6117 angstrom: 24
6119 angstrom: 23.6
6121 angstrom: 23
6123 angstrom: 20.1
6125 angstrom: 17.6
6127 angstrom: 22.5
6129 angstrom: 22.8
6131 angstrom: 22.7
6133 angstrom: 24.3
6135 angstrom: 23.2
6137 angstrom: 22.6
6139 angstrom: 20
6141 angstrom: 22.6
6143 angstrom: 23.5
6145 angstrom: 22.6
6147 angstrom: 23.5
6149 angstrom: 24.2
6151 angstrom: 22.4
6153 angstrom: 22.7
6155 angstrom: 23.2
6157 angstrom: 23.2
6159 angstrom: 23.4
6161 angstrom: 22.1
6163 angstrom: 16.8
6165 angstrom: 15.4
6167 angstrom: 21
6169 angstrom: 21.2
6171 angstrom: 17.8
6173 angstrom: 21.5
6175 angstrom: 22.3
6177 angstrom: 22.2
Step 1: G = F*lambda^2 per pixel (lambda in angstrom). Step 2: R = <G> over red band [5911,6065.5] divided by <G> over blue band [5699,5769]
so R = 1.15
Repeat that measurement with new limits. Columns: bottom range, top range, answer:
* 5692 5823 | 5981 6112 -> 1.16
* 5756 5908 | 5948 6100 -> 1.15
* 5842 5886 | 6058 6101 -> 1.13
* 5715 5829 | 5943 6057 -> 1.12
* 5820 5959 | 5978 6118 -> 1.14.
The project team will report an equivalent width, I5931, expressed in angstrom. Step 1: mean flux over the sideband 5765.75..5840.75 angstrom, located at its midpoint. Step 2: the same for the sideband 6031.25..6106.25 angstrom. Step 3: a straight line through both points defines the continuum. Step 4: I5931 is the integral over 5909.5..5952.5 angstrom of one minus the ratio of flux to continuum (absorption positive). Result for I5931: 1.0 angstrom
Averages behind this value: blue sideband 22.1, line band 21.9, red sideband 22.9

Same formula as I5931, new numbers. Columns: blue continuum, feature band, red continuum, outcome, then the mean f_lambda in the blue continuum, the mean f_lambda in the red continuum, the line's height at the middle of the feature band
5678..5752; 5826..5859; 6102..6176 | -2.1 angstrom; 20.9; 22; 21.2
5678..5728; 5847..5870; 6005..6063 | 0.1 angstrom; 20.7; 22.9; 21.7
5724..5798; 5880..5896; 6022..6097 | 4.2 angstrom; 21.7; 22.9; 22.2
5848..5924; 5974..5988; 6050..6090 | -0.7 angstrom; 19.9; 22.9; 21.5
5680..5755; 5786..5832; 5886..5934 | -4.9 angstrom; 21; 19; 20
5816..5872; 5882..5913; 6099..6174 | 6.7 angstrom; 22.1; 22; 22.1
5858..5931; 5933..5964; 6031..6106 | -2.2 angstrom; 19.7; 22.9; 20.7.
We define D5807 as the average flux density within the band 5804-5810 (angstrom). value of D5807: 22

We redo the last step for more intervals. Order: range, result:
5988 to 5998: 22.2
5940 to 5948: 21.6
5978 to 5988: 22.3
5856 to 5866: 21.1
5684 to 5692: 20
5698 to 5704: 20.4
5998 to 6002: 22.2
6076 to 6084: 22.6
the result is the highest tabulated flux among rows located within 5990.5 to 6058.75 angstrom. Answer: 24.1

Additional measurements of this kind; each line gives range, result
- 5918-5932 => 22.4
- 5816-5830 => 23.7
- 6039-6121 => 24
